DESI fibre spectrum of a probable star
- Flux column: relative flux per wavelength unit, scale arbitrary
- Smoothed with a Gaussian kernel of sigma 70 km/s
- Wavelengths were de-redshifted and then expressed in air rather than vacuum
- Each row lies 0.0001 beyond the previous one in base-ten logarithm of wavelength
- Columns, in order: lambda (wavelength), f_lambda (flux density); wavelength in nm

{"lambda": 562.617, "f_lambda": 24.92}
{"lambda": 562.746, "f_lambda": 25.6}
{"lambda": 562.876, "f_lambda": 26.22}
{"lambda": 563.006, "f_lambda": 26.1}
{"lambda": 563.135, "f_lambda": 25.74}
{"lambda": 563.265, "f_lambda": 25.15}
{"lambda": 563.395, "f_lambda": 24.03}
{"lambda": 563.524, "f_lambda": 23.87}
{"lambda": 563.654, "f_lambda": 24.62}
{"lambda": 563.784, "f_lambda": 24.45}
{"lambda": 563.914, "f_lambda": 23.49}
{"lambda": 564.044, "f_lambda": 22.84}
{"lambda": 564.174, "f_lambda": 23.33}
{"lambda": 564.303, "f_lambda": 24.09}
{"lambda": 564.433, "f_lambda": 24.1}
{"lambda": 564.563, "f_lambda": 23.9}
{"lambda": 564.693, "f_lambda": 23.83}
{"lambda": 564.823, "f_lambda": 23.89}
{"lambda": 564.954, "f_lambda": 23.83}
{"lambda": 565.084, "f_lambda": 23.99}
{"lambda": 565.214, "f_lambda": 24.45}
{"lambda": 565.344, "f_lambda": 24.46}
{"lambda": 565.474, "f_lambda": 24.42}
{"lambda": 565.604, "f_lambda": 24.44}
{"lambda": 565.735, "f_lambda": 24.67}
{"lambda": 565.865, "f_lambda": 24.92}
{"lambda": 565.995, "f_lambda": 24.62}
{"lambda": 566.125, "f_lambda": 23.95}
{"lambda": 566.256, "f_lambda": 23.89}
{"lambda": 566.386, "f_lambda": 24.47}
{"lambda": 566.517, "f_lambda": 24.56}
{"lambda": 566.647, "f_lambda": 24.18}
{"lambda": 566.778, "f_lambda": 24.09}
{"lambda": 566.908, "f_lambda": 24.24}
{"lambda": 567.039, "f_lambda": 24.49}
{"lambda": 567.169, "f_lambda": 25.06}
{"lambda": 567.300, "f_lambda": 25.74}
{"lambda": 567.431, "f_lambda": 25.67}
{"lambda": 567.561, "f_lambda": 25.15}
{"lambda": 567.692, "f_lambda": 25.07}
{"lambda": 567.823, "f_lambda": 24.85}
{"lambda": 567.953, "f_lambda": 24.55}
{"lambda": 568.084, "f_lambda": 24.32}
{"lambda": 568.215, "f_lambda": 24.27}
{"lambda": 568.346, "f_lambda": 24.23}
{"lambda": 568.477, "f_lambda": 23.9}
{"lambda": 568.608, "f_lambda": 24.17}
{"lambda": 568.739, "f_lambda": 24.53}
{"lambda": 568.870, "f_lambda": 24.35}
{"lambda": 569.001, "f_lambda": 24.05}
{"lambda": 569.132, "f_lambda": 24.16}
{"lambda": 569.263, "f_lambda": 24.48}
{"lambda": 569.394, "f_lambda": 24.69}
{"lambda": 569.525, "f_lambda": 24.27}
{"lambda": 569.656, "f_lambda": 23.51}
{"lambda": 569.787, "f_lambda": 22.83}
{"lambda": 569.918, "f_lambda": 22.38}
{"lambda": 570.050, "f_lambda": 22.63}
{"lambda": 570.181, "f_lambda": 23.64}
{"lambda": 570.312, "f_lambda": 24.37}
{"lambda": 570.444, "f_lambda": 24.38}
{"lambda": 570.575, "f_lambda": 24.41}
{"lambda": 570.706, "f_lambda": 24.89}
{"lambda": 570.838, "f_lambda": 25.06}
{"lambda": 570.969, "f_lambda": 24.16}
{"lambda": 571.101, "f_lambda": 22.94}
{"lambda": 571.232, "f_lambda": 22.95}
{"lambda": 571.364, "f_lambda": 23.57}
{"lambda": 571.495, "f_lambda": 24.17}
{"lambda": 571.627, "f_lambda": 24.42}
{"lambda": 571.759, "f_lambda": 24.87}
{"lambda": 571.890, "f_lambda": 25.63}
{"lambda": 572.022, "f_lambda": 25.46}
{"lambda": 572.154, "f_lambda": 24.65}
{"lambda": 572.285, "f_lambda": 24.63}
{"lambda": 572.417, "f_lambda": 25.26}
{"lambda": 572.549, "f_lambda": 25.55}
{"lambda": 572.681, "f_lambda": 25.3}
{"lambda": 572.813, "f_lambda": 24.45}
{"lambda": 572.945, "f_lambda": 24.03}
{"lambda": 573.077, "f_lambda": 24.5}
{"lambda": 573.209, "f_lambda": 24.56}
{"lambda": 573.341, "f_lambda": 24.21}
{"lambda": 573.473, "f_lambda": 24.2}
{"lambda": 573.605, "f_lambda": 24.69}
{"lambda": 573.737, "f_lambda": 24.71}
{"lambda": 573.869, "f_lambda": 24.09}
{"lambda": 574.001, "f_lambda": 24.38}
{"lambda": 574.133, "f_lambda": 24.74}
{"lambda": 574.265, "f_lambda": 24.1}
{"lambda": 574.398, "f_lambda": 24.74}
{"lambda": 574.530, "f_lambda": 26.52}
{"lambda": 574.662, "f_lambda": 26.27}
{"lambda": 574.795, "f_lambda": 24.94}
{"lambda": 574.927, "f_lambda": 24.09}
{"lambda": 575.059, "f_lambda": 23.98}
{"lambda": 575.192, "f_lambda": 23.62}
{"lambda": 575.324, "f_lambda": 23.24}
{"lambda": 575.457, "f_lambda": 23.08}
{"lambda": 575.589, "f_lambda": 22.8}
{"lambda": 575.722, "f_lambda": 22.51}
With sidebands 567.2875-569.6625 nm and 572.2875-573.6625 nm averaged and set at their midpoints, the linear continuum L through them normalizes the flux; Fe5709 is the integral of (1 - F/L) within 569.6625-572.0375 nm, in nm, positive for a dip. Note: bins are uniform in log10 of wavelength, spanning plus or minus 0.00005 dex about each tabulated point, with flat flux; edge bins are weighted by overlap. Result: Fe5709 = 0.06 nm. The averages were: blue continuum 24.5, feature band 24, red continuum 24.7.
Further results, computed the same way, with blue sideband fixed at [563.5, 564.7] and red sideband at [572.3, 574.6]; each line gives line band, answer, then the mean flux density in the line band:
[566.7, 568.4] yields -0.04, 24.7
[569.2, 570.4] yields 0.04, 23.7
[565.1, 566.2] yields -0.02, 24.5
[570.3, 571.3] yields 0.01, 24.1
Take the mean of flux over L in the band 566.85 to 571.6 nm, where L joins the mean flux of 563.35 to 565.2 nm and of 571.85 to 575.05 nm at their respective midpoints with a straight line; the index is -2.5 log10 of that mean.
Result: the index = 0.01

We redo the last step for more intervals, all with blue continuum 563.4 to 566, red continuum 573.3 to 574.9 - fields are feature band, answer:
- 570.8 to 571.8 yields 0.03 mag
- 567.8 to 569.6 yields 0.00 mag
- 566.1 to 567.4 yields -0.01 mag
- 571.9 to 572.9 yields -0.02 mag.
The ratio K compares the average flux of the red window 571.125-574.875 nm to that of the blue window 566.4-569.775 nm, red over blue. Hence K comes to 1.01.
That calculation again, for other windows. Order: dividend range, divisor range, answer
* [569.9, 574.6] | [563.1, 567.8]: 1.00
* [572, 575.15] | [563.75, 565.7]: 1.03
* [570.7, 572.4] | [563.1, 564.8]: 1.01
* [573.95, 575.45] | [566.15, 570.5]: 1.01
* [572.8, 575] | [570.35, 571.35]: 1.02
